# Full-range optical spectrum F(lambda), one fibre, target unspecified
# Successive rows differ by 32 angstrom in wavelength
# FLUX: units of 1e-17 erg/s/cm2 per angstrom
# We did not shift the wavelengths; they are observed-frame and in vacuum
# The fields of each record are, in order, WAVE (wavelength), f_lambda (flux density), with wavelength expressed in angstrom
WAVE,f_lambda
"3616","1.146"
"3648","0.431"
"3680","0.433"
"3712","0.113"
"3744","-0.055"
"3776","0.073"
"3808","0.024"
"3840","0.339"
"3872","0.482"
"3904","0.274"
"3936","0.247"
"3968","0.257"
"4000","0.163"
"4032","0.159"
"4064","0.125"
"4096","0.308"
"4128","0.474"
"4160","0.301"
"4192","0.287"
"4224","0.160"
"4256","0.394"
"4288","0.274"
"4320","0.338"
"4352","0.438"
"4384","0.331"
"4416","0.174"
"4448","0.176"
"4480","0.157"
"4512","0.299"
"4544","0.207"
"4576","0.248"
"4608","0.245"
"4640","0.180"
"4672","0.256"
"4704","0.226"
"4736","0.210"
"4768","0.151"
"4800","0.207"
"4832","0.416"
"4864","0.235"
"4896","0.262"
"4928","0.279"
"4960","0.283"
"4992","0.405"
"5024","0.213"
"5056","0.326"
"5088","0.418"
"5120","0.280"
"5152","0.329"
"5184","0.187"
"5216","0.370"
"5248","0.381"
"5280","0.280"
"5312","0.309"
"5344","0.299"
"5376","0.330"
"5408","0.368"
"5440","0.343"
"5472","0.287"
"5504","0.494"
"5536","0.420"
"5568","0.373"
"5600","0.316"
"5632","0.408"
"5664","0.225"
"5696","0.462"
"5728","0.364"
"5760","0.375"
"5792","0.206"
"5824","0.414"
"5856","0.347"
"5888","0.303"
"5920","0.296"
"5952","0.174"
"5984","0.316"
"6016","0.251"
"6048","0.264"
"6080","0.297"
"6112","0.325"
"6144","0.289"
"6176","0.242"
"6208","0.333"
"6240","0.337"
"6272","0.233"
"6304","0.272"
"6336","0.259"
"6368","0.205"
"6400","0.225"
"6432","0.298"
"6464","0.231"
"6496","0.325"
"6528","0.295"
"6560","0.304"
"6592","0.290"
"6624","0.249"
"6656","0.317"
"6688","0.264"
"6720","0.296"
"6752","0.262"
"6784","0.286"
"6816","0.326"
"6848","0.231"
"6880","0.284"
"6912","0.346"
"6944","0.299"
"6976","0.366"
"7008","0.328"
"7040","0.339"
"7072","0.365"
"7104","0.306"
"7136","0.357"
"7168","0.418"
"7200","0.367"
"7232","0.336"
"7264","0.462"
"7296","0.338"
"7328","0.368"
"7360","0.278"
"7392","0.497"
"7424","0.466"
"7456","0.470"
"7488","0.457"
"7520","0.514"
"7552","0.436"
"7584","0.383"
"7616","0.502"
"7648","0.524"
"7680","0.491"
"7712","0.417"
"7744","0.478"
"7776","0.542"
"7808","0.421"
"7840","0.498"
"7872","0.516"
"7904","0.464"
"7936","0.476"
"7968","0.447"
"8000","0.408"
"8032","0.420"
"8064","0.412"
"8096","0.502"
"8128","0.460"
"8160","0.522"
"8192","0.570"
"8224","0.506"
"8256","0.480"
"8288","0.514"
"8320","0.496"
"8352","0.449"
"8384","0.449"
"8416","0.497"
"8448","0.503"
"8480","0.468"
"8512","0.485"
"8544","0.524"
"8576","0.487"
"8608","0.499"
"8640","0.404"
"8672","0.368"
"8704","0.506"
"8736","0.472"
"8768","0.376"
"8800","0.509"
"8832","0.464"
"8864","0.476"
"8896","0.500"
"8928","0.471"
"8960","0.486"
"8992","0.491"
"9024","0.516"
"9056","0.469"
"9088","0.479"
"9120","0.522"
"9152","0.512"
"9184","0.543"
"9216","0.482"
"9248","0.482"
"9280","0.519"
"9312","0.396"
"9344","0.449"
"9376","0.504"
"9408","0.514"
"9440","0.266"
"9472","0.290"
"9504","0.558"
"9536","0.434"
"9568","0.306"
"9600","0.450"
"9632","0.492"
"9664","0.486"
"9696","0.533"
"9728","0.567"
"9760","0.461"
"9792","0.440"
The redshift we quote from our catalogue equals 0.85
